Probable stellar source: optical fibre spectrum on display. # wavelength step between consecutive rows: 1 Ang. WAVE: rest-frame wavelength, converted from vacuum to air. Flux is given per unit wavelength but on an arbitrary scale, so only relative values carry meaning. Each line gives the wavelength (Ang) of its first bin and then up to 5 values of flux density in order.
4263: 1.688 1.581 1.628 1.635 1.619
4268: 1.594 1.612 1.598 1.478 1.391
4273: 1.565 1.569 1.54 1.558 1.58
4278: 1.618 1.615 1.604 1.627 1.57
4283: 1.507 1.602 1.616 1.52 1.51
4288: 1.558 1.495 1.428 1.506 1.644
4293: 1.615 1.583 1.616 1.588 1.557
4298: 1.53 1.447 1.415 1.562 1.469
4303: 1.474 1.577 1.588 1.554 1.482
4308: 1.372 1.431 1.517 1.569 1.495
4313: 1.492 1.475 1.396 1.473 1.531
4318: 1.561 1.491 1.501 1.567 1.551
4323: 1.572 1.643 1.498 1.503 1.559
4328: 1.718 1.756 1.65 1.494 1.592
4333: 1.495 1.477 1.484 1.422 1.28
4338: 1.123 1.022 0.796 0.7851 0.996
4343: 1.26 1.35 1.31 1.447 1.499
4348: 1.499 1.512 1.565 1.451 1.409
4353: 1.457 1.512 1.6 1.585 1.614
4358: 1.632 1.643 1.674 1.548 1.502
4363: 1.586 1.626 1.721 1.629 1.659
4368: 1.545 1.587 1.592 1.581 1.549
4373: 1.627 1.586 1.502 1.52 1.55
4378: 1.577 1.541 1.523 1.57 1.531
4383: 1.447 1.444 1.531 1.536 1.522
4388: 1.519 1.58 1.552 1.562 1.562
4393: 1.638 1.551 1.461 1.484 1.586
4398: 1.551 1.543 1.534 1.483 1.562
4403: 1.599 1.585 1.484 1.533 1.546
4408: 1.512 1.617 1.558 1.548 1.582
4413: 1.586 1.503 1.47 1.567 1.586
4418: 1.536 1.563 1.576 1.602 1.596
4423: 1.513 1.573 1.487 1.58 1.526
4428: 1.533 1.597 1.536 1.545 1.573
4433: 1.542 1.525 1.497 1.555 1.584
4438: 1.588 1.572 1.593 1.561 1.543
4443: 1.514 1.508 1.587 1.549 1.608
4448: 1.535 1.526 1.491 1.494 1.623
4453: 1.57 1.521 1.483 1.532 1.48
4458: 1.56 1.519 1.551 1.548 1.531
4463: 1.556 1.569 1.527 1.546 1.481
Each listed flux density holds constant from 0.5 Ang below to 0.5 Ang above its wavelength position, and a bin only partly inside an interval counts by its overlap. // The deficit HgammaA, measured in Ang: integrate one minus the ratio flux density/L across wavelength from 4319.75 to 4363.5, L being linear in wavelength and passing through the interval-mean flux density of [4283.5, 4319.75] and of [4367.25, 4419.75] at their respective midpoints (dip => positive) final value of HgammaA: 2.1 Ang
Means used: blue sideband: 1.52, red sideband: 1.55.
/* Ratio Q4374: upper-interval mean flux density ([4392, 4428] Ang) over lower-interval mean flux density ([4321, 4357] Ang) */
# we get 1.08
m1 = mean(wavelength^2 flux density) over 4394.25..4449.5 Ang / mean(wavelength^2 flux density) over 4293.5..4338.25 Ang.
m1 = 1.07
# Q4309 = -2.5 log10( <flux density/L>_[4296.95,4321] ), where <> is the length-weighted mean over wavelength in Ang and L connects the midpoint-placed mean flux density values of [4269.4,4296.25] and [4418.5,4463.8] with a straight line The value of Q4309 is 0.042 mag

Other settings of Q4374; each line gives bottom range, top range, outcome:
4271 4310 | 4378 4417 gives 1.00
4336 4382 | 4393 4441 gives 1.05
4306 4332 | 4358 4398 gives 1.02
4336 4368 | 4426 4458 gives 1.08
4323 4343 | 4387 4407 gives 1.12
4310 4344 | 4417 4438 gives 1.09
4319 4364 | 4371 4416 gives 1.06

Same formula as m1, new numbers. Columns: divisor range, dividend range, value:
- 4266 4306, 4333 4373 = 0.96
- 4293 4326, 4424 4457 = 1.08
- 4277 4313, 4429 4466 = 1.08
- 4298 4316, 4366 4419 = 1.08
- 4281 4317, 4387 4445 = 1.07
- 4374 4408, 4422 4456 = 1.03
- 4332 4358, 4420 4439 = 1.18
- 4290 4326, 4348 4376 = 1.06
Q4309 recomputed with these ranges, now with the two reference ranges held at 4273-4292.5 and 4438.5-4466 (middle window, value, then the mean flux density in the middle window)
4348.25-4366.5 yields -0.01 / 1.57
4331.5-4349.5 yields 0.20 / 1.3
